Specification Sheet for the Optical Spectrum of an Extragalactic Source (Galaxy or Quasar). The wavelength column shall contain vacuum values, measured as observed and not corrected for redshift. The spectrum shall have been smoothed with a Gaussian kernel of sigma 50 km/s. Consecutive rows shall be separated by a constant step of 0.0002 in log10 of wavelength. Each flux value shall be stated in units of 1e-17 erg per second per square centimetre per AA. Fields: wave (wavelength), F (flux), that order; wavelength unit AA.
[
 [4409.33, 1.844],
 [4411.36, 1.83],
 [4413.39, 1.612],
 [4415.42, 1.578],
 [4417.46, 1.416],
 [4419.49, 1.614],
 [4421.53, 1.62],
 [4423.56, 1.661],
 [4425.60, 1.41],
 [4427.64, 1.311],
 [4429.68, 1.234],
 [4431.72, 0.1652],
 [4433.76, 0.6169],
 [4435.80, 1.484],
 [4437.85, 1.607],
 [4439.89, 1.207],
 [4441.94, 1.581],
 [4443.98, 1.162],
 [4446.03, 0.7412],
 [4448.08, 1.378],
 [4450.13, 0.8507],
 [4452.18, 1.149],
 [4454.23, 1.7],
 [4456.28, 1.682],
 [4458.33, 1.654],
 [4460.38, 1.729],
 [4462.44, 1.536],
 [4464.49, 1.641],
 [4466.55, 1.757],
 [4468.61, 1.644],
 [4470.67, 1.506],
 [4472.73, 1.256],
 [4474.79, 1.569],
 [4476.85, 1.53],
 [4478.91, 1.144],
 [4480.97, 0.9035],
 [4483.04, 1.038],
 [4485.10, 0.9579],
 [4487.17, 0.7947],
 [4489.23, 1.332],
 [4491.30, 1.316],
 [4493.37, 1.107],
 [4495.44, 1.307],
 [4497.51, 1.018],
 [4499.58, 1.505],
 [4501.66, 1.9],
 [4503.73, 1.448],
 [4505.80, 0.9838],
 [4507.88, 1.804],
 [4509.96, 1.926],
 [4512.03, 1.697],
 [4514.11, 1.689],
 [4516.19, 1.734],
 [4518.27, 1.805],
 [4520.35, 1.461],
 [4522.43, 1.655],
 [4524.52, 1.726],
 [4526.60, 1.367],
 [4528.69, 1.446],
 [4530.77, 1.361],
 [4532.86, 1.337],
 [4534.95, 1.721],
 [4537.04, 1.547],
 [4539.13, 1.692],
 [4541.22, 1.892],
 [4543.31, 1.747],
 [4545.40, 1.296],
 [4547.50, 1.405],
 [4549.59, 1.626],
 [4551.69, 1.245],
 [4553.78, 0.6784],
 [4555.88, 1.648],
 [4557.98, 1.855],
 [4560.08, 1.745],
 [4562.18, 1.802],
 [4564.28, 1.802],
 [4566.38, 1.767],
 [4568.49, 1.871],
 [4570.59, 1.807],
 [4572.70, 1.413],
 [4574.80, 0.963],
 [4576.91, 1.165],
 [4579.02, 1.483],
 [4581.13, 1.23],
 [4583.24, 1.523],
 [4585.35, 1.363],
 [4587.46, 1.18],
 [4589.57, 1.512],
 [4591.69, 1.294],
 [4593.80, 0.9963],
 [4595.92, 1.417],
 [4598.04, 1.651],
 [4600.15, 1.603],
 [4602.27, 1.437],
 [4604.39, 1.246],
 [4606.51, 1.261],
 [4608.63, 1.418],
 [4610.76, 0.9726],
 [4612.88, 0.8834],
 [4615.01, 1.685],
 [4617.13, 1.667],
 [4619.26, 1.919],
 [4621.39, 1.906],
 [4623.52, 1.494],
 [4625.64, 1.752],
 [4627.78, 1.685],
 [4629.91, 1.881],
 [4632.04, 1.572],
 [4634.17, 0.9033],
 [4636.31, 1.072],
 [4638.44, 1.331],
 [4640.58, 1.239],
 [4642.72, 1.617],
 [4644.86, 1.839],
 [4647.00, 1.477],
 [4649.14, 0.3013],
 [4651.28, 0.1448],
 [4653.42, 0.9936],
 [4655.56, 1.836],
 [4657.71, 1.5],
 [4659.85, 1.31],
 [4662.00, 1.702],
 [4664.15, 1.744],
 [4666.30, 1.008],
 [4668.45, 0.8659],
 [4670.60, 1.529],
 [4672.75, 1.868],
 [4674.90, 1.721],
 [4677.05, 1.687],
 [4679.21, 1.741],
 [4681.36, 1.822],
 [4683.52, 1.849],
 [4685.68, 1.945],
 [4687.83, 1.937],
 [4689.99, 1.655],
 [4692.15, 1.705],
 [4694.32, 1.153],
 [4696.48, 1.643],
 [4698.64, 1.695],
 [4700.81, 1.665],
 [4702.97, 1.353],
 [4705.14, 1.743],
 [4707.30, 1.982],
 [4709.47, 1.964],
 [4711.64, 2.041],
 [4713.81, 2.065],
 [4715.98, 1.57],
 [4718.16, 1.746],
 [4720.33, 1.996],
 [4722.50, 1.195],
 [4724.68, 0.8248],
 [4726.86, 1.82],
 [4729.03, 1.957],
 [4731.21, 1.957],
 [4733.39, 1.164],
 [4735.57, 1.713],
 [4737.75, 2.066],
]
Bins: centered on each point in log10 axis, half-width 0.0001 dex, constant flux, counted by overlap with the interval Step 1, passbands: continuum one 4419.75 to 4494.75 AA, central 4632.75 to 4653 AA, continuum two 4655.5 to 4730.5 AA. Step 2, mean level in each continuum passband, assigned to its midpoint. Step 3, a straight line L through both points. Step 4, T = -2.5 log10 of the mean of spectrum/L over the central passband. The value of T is 0.38 mag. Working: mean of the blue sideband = 1.31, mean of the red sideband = 1.65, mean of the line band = 1.11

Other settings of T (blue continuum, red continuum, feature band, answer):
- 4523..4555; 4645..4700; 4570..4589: 0.11 mag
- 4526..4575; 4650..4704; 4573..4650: 0.11 mag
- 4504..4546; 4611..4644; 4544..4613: 0.09 mag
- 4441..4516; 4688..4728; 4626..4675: 0.18 mag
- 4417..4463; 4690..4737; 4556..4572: -0.21 mag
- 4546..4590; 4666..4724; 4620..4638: 0.03 mag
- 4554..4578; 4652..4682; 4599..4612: 0.18 mag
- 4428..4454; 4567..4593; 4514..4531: -0.23 mag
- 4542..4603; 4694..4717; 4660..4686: 0.05 mag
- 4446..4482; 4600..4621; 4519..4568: -0.10 mag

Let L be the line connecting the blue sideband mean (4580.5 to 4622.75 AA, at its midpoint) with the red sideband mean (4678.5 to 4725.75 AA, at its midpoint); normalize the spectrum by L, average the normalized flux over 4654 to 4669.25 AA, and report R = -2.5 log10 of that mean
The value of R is 0.115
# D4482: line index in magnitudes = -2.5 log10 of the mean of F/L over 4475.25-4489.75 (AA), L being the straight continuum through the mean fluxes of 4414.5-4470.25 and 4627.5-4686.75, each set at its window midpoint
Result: 0.24 mag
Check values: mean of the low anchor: 1.38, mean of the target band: 1.11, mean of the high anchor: 1.43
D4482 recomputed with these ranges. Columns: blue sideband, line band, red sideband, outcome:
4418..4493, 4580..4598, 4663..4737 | 0.13 mag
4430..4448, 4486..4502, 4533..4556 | 0.04 mag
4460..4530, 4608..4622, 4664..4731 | 0.07 mag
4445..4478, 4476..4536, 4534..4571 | 0.09 mag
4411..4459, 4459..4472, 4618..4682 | -0.20 mag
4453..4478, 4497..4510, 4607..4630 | 0.06 mag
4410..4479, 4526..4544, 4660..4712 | -0.05 mag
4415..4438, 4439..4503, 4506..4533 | 0.07 mag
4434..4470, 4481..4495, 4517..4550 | 0.34 mag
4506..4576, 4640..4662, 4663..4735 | 0.29 mag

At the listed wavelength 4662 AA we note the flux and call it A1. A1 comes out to 1.702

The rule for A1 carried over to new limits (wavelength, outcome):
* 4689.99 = 1.655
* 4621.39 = 1.906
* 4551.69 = 1.245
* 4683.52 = 1.849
